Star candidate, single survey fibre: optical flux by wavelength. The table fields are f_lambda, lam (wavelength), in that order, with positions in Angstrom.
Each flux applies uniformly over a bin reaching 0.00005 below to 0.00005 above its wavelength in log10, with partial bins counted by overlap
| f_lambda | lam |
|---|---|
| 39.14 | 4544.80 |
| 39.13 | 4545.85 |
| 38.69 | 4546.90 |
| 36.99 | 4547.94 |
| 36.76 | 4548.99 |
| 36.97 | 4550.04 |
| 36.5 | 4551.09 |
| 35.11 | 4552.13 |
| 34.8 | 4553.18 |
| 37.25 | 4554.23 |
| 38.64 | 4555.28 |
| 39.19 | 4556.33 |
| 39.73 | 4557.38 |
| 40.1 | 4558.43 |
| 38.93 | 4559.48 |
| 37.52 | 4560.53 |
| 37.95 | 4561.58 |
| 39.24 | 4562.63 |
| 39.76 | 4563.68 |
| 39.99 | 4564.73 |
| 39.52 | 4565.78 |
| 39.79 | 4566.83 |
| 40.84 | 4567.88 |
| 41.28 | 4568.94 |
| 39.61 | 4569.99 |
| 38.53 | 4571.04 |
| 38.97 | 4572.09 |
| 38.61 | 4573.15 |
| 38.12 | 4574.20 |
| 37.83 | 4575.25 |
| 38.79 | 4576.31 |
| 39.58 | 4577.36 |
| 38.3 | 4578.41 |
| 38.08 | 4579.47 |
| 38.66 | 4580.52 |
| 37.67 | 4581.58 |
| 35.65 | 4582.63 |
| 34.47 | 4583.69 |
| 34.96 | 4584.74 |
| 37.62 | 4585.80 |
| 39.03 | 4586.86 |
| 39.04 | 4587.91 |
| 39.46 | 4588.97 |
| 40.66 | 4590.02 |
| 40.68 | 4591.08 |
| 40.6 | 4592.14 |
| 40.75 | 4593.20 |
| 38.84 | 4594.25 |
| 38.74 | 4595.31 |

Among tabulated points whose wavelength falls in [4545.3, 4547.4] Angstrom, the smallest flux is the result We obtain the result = 38.69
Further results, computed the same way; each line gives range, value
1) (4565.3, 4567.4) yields 39.52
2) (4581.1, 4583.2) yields 35.65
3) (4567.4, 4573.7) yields 38.53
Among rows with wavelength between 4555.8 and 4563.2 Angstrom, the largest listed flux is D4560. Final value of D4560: 40.1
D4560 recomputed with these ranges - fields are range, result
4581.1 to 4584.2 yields 37.67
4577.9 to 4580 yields 38.3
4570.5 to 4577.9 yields 39.58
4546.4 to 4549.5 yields 38.69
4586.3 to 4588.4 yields 39.04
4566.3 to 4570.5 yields 41.28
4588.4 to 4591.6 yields 40.68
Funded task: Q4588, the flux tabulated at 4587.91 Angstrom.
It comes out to 39.04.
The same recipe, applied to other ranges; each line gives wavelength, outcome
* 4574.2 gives 38.12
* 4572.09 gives 38.97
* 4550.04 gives 36.97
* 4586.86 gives 39.03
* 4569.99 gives 39.61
